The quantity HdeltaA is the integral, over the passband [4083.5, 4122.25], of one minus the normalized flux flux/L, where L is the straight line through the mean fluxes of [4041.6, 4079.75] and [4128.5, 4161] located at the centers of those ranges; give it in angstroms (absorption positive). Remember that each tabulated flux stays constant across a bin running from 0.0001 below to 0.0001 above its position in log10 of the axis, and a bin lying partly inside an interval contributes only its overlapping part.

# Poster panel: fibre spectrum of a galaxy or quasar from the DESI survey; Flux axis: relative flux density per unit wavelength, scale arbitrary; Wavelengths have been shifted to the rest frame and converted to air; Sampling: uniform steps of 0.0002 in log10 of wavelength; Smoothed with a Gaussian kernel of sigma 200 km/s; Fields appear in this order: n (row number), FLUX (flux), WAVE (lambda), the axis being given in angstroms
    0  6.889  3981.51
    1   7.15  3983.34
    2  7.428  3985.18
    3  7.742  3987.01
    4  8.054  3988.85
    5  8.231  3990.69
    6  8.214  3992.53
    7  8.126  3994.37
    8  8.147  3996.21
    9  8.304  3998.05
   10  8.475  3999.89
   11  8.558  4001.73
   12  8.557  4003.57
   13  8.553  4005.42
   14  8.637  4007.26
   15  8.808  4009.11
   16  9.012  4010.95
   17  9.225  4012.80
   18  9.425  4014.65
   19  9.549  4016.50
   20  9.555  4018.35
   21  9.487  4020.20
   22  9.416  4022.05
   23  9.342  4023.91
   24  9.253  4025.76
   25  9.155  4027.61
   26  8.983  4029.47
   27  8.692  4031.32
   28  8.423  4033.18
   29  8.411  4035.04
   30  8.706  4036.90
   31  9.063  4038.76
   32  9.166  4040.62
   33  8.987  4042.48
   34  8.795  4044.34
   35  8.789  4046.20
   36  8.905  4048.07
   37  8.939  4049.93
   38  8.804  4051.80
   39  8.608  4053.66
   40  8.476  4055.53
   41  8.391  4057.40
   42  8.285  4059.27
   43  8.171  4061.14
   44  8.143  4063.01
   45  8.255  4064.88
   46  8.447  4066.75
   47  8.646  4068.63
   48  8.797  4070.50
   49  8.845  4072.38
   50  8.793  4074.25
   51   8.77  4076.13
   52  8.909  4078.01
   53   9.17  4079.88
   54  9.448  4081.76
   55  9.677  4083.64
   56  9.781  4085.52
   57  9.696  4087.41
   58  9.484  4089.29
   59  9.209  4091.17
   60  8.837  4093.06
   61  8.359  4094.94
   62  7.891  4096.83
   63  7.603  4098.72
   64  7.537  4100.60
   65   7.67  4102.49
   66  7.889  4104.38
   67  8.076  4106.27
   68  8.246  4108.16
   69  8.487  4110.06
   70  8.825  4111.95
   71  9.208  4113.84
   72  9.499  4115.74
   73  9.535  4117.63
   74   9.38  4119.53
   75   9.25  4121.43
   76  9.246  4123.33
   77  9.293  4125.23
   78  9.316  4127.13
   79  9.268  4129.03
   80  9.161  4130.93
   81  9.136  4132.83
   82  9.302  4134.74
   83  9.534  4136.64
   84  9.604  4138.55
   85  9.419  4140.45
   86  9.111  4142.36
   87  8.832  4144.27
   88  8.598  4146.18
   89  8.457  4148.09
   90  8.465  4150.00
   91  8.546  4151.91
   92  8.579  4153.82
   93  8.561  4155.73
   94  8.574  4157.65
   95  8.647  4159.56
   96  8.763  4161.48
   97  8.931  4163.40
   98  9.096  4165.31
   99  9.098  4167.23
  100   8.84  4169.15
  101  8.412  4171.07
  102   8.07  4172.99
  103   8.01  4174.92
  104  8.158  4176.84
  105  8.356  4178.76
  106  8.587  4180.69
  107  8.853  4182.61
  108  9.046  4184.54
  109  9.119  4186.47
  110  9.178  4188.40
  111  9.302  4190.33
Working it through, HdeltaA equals 0.2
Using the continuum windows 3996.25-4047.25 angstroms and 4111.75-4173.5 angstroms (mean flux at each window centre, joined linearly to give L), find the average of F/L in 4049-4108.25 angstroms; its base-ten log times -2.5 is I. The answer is 0.04 mag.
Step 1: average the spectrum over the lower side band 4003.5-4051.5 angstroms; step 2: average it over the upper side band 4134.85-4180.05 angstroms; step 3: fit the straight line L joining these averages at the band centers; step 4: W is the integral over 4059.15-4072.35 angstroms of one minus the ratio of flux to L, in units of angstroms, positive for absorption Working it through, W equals 0.7 angstroms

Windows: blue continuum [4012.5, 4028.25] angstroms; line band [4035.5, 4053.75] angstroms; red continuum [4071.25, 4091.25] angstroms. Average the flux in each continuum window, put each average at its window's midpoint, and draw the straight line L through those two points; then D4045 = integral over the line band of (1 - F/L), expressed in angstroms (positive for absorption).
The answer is 0.9 angstroms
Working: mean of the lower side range 9.39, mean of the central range 8.88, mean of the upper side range 9.25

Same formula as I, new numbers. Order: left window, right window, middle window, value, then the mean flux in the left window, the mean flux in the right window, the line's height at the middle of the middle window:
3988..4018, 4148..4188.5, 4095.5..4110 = 0.10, 8.64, 8.65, 8.64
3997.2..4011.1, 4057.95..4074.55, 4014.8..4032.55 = -0.09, 8.6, 8.47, 8.56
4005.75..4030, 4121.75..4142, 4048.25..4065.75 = 0.09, 9.21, 9.32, 9.25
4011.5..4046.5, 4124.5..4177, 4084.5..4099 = 0.01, 9.08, 8.86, 8.96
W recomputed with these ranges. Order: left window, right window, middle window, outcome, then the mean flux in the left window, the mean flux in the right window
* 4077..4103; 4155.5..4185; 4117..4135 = -1.14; 8.82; 8.62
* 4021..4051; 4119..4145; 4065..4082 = 0.48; 8.94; 9.28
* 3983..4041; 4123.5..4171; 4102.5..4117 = 0.52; 8.69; 8.96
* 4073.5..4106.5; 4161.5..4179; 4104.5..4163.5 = -2.09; 8.72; 8.57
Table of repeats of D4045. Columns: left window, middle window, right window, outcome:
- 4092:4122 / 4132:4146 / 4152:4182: -1.13 angstroms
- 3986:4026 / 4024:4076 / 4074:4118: 0.26 angstroms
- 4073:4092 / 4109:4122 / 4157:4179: -0.20 angstroms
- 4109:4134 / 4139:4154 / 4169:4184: 0.08 angstroms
